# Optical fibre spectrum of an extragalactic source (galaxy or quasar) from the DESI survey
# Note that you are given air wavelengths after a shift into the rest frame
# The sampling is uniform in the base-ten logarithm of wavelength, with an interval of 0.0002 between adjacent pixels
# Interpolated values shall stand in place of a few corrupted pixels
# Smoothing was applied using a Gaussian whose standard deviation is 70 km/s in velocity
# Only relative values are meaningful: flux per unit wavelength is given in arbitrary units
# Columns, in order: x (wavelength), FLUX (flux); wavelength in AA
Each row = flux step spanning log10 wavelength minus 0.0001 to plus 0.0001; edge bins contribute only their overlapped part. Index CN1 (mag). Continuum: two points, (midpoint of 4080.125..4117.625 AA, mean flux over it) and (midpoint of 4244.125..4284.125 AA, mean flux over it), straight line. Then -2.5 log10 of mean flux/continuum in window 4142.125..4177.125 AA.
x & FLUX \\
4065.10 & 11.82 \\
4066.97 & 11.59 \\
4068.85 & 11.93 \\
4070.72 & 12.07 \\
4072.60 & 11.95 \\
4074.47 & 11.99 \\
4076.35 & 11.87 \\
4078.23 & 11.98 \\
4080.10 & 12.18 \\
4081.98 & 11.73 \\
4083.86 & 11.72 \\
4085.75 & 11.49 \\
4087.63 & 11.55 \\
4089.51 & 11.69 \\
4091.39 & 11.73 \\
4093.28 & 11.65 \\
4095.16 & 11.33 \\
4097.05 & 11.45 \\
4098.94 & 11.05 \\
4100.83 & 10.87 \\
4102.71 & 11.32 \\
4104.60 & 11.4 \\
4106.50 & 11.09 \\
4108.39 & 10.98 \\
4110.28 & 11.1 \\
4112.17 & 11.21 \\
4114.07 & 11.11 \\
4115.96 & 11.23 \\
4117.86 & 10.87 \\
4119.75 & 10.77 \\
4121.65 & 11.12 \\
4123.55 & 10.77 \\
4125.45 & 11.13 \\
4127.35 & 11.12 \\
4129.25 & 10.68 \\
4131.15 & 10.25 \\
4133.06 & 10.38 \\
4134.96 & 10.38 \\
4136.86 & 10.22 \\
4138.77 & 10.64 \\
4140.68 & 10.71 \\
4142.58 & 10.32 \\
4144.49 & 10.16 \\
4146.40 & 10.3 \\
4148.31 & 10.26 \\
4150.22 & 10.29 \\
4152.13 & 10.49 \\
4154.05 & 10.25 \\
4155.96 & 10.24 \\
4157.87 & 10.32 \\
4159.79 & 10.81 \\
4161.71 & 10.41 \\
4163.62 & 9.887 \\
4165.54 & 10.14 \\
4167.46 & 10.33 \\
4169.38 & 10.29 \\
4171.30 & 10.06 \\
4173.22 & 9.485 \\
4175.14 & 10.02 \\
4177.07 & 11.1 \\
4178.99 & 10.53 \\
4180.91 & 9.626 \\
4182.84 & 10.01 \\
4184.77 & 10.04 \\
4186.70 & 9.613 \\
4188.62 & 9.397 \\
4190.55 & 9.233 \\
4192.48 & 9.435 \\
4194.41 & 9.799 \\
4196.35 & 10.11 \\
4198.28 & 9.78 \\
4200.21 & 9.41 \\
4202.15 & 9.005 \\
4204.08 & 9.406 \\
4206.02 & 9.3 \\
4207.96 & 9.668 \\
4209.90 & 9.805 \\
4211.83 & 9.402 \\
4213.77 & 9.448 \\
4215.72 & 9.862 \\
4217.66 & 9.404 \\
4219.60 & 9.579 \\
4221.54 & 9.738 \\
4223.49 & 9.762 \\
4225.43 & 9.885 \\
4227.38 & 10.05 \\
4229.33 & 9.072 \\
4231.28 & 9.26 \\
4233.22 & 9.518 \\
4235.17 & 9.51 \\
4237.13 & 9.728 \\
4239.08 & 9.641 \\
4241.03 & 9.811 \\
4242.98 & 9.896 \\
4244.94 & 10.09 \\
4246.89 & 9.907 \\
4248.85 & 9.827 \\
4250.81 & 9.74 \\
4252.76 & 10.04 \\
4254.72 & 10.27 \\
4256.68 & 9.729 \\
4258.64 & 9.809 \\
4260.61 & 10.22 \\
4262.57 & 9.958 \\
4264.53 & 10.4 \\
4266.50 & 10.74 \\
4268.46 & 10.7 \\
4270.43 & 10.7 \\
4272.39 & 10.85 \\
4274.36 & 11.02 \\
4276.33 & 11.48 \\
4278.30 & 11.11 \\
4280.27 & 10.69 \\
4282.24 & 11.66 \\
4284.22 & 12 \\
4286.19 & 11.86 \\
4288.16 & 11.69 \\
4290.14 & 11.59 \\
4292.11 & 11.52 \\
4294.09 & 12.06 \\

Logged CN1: 0.08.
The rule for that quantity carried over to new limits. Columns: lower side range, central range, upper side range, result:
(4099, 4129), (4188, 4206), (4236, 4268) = 0.10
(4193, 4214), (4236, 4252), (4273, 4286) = 0.07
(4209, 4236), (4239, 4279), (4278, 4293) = 0.04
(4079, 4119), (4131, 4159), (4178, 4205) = 0.02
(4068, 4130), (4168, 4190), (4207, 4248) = 0.03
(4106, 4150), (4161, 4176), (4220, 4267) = 0.04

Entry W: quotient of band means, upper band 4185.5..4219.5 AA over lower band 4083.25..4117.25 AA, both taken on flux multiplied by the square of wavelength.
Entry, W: 0.9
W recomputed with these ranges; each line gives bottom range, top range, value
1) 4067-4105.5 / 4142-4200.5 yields 0.90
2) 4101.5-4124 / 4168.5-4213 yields 0.91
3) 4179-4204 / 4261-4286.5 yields 1.18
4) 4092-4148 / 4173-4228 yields 0.93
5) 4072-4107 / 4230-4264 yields 0.91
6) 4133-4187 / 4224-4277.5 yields 1.03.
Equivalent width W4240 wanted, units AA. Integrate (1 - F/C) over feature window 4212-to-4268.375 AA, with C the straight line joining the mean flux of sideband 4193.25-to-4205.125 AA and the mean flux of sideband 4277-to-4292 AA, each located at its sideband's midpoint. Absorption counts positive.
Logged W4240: 3.64 AA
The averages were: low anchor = 9.58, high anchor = 11.5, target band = 9.83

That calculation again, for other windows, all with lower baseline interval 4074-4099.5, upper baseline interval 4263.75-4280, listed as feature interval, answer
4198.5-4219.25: 3.1 AA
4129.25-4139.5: 1.0 AA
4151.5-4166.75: 1.4 AA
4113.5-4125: 0.6 AA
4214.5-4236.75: 2.9 AA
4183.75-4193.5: 1.5 AA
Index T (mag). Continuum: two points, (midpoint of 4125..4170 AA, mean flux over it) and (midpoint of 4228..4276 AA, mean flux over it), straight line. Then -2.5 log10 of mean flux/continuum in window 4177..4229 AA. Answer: 0.06 mag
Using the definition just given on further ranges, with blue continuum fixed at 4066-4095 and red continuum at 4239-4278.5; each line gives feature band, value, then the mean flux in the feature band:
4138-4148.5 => 0.086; 10.4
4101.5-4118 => 0.038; 11.2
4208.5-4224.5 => 0.108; 9.63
